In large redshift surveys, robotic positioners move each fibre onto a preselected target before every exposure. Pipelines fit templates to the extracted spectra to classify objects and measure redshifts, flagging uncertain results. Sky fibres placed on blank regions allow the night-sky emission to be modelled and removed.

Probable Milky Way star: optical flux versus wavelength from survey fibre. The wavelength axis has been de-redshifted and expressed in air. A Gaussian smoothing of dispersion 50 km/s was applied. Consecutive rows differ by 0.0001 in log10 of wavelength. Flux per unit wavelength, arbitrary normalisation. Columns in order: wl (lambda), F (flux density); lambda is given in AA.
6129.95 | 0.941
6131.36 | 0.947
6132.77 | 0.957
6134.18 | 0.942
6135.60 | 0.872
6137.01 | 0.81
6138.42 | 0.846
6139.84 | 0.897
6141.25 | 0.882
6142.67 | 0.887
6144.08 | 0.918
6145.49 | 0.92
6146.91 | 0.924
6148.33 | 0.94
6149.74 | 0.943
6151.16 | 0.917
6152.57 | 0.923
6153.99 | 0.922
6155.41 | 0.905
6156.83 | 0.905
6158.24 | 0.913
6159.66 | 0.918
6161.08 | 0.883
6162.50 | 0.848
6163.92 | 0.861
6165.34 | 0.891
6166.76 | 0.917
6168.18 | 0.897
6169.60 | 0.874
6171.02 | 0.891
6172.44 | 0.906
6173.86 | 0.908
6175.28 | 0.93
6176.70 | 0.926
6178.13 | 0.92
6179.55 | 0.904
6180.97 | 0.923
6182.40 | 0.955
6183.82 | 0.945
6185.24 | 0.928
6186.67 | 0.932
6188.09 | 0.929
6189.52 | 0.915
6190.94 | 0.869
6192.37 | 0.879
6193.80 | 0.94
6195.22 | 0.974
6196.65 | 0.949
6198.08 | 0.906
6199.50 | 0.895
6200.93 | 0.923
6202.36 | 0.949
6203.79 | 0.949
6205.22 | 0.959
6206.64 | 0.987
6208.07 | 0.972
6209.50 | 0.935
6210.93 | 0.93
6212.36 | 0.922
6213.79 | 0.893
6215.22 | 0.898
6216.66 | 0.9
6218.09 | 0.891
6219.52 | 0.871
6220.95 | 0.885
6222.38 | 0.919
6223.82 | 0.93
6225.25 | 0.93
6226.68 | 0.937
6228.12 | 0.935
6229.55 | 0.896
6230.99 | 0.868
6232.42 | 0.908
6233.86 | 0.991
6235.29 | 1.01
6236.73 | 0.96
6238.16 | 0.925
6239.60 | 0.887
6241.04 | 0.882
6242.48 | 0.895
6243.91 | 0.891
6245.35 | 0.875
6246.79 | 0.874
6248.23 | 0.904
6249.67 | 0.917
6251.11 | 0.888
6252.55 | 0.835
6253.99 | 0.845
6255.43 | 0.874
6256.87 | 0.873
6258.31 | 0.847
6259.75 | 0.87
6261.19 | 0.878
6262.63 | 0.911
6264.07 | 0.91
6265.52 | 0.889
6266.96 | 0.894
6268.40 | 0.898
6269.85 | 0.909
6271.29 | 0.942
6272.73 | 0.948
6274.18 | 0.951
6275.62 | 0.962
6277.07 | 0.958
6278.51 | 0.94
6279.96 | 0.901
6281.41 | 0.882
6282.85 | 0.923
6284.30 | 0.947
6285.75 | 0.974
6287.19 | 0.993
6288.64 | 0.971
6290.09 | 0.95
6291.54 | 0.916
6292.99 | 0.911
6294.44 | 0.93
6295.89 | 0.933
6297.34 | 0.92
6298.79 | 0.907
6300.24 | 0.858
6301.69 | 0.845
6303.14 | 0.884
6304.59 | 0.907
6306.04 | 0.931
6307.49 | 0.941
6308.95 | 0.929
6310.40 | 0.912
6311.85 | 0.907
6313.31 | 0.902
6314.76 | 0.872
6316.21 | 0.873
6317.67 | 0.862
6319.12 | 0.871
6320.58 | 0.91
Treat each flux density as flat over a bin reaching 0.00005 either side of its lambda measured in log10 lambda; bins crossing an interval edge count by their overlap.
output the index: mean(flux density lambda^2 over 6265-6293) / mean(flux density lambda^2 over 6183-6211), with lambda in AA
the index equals 1.0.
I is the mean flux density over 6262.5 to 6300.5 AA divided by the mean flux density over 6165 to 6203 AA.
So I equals 1.01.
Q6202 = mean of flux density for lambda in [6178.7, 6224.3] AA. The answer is 0.924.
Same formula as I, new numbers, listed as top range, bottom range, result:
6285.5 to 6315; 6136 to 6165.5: 1.02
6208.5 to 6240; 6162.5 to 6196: 1.01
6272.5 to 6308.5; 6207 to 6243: 1.01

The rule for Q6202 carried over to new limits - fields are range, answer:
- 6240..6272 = 0.886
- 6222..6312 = 0.913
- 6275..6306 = 0.924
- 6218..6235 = 0.917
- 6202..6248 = 0.92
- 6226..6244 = 0.923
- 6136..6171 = 0.897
